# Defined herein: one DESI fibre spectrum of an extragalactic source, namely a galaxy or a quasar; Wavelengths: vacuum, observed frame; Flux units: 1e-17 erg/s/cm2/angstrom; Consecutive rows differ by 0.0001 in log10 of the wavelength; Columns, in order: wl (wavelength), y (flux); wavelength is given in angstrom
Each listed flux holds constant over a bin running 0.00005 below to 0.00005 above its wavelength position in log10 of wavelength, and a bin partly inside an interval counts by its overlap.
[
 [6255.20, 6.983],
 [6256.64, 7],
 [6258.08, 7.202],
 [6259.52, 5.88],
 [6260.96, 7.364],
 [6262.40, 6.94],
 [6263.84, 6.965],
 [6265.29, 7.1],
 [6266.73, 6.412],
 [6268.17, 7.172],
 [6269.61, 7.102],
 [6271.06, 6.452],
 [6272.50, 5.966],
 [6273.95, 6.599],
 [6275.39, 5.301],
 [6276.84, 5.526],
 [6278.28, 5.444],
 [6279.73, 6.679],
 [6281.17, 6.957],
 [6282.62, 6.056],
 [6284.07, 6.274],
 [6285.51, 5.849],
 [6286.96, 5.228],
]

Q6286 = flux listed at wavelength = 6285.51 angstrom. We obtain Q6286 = 5.849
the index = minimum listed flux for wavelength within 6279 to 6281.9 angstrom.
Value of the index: 6.679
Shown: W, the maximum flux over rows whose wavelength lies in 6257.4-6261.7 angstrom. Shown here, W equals 7.364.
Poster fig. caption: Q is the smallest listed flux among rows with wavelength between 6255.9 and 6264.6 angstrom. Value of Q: 5.88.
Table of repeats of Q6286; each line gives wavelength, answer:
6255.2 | 6.983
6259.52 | 5.88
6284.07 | 6.274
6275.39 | 5.301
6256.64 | 7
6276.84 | 5.526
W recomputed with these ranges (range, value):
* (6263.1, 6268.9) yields 7.172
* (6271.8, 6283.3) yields 6.957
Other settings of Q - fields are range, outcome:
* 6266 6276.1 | 5.301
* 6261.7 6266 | 6.94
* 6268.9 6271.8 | 6.452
